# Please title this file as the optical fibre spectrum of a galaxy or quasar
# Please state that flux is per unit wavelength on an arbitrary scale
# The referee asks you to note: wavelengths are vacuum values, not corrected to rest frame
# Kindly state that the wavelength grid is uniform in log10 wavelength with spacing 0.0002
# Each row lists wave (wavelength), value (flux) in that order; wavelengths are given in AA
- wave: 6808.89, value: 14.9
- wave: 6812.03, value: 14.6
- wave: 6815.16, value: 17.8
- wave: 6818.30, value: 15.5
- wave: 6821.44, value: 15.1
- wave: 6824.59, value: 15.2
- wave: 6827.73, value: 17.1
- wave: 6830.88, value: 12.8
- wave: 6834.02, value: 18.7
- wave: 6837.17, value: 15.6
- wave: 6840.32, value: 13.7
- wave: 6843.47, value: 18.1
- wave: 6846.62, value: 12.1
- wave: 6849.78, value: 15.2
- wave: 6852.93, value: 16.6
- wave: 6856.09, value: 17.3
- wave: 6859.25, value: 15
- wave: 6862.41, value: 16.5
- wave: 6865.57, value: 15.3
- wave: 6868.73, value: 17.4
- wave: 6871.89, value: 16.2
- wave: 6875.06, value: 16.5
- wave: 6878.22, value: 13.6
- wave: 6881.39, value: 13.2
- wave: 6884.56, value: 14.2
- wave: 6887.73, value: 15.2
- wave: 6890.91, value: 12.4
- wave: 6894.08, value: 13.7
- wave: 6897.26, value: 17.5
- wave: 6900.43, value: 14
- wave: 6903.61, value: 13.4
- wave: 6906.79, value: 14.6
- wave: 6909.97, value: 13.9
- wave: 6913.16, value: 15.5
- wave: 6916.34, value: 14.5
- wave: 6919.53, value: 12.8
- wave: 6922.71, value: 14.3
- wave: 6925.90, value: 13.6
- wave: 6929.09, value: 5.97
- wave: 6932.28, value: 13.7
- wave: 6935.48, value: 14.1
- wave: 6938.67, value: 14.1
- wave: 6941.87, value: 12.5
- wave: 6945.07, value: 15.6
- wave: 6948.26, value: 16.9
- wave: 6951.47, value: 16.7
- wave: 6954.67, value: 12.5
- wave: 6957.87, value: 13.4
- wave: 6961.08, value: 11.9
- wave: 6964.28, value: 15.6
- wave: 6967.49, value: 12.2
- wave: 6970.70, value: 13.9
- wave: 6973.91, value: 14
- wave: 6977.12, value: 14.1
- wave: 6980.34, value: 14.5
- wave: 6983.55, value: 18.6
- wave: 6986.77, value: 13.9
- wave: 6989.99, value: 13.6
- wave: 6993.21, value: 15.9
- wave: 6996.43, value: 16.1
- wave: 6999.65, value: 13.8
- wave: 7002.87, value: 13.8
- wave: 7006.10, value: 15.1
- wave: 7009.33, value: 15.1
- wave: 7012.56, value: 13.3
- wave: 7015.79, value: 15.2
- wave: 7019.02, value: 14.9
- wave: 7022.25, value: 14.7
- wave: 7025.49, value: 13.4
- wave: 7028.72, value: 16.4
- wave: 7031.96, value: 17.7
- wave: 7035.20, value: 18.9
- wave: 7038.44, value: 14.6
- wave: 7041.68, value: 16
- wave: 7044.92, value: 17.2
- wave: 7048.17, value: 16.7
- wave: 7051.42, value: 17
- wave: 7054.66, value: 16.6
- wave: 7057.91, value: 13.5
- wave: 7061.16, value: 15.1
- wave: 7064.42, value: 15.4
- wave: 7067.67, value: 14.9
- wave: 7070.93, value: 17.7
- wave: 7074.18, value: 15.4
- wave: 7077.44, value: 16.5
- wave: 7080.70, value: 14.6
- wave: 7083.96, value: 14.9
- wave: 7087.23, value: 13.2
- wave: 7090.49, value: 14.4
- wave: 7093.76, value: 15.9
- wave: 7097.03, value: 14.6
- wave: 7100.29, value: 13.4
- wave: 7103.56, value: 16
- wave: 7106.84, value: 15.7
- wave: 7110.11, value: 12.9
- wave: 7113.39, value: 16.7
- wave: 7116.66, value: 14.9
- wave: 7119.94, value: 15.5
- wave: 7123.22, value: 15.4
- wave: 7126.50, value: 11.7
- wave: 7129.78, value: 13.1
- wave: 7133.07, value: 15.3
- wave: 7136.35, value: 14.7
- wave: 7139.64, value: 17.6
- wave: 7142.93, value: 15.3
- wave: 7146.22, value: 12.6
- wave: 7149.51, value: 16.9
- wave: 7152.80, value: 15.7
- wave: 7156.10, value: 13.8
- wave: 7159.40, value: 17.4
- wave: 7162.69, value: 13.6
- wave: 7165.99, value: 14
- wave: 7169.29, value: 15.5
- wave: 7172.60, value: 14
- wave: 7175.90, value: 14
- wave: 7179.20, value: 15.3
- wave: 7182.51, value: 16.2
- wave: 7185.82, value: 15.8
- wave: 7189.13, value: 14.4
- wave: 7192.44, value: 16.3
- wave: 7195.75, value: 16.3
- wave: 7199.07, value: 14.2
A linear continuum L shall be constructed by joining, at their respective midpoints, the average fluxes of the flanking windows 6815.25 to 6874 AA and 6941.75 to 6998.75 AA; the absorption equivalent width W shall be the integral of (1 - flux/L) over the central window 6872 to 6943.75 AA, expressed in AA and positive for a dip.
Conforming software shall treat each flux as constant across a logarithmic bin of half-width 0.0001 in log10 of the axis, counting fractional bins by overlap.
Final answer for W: 6.4 AA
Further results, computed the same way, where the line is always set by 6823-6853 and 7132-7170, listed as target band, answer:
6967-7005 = 1.8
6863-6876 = -0.8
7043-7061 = -1.0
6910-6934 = 3.8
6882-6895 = 1.3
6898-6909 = 0.8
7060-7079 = -0.7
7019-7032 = 0.1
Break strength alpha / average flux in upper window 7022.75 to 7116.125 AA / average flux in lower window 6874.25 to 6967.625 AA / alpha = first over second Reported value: 1.11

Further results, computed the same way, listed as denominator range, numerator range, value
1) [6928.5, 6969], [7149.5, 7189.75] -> 1.10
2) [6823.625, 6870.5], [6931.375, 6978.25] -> 0.89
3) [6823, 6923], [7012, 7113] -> 1.02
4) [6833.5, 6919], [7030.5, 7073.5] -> 1.07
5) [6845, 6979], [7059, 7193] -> 1.05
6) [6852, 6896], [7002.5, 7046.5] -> 1.02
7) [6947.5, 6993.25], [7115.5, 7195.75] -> 1.04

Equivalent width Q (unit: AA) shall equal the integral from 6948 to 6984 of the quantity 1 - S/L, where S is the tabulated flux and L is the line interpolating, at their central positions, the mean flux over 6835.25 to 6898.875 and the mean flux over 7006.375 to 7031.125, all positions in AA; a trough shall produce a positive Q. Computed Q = 1.6 AA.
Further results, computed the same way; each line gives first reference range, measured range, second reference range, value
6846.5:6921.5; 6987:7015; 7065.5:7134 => 0.61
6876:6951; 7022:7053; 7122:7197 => -3.98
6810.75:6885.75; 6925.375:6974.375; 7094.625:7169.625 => 5.72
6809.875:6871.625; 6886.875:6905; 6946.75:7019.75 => 1.13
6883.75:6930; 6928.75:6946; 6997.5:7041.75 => 1.40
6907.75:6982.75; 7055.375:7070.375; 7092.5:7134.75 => -0.65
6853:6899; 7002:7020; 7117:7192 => 0.65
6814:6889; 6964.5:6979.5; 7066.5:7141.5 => 1.48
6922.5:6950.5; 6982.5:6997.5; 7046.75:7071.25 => -1.08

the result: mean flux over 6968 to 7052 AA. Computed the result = 15.3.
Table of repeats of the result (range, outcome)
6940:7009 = 14.5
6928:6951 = 13.6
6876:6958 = 13.9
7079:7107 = 14.7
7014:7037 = 15.9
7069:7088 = 15.5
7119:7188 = 14.9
